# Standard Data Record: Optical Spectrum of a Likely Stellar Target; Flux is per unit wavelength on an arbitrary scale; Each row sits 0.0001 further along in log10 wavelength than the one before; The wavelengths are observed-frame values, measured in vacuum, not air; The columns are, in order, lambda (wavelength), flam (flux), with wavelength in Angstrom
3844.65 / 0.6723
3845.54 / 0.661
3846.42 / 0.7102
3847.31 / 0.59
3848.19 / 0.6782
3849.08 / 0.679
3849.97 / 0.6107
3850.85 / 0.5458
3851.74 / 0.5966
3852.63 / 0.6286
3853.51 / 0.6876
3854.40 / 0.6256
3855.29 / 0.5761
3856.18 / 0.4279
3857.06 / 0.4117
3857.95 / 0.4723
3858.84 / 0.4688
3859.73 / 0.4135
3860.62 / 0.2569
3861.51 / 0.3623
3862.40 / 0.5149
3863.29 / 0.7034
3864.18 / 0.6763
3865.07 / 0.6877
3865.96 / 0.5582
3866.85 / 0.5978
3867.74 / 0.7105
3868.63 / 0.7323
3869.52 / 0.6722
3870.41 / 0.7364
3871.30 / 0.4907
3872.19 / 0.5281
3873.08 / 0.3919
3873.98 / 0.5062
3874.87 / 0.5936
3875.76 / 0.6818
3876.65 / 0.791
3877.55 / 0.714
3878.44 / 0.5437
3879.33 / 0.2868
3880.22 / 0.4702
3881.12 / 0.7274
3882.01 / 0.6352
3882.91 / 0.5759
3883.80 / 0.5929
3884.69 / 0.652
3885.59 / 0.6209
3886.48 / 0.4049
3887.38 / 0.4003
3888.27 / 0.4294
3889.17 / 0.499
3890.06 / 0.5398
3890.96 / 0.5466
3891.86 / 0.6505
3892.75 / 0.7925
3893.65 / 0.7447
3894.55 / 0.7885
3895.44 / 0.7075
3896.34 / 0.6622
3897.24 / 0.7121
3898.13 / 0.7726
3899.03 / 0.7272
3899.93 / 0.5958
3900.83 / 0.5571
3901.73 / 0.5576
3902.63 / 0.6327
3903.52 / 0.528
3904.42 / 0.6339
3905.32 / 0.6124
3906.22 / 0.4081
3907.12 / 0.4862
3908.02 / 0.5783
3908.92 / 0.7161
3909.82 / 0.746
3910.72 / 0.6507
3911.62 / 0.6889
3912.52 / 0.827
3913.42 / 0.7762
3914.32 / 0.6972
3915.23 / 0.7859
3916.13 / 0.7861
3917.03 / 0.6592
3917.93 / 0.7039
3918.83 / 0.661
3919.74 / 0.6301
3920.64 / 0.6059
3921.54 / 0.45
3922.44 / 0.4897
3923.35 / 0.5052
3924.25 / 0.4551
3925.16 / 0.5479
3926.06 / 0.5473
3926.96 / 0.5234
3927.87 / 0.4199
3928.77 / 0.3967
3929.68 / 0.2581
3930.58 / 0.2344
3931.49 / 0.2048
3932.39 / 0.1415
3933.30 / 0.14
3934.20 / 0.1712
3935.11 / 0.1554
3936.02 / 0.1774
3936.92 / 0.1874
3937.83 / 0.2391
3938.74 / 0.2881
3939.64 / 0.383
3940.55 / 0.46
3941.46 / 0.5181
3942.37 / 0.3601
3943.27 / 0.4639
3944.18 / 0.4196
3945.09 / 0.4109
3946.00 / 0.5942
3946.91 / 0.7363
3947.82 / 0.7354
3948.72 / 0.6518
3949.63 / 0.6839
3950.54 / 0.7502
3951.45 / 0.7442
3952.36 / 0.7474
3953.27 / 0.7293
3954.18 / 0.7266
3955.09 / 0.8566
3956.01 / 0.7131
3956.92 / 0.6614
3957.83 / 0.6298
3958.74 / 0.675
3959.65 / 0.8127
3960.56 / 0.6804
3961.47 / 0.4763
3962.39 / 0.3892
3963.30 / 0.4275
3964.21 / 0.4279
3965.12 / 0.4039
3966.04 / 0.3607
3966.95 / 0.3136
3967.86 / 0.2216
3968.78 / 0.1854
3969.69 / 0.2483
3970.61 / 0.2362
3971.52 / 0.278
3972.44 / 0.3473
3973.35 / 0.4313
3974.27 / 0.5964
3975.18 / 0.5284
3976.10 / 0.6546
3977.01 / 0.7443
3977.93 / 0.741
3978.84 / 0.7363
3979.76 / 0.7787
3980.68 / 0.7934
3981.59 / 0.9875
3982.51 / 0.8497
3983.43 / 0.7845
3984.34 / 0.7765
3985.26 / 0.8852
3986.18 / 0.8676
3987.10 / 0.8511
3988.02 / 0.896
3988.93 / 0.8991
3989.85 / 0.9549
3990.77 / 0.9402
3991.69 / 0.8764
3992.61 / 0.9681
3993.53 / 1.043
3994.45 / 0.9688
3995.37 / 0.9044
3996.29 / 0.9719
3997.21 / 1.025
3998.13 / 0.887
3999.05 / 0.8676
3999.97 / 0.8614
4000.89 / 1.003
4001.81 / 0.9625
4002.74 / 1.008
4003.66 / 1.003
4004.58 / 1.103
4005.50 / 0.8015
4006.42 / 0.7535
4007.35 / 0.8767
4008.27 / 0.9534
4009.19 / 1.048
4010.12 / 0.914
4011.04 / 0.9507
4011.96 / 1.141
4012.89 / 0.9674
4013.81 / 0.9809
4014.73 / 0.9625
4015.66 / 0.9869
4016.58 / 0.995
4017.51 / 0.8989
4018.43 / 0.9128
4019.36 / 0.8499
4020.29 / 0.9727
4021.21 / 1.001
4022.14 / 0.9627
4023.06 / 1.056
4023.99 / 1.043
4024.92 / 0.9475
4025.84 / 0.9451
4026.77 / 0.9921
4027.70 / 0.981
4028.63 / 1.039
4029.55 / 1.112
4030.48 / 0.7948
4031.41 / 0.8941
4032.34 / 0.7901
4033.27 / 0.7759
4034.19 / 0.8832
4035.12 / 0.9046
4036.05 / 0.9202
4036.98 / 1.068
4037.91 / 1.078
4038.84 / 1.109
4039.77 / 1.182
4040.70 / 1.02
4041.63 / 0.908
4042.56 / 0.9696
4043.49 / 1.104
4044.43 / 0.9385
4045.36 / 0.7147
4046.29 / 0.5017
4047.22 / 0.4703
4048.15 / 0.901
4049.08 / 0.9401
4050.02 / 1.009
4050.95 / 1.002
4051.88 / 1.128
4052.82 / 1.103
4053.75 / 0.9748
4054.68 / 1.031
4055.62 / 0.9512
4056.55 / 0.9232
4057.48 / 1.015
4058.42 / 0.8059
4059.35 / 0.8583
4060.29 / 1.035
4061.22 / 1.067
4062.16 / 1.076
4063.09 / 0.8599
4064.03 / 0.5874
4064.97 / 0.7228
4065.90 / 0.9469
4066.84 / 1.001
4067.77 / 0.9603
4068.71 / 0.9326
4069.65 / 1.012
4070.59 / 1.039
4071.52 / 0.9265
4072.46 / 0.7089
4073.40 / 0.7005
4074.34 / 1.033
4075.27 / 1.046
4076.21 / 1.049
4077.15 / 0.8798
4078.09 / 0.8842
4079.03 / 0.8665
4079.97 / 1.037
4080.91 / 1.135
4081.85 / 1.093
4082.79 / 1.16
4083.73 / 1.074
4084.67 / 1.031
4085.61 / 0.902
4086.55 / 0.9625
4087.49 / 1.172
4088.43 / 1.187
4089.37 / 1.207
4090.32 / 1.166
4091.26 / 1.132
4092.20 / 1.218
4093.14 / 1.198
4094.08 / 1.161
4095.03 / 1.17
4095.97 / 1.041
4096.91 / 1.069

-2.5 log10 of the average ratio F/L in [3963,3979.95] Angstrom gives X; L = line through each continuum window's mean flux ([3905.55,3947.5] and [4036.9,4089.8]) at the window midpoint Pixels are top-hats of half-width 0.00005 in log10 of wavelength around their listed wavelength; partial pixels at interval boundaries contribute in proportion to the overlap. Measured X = 0.39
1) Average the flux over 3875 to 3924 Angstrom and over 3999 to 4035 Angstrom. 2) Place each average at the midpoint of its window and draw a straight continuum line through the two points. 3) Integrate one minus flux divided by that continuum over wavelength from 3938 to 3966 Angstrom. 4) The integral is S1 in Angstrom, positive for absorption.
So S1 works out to 6.9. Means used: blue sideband 0.622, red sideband 0.949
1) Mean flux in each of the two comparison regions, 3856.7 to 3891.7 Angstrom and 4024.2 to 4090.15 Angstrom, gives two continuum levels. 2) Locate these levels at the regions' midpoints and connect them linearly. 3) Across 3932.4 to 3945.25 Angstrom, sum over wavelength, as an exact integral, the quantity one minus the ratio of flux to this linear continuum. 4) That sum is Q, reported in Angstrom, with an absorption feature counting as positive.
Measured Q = 7.3 Angstrom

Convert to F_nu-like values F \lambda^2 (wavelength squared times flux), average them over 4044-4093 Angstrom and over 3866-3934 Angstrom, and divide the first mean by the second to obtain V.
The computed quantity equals 1.8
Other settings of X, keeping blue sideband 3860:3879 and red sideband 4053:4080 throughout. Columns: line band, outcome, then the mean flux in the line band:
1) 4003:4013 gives -0.16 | 0.956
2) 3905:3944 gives 0.37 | 0.481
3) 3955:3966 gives 0.28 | 0.578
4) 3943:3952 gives 0.16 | 0.624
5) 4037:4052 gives -0.05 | 0.935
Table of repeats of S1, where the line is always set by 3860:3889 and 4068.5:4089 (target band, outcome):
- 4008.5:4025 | -2.15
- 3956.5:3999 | 5.98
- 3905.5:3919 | -0.61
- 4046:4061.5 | 0.25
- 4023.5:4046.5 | -1.20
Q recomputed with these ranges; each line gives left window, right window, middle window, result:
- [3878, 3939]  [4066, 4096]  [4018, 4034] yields -1.3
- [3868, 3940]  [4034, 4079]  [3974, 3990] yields -1.0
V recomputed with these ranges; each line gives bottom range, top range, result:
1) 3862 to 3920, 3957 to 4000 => 1.14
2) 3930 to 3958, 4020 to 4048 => 2.04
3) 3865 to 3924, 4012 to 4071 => 1.65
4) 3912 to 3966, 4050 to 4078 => 1.92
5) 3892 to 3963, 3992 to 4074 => 1.76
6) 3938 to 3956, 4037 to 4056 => 1.70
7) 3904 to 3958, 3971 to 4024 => 1.69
